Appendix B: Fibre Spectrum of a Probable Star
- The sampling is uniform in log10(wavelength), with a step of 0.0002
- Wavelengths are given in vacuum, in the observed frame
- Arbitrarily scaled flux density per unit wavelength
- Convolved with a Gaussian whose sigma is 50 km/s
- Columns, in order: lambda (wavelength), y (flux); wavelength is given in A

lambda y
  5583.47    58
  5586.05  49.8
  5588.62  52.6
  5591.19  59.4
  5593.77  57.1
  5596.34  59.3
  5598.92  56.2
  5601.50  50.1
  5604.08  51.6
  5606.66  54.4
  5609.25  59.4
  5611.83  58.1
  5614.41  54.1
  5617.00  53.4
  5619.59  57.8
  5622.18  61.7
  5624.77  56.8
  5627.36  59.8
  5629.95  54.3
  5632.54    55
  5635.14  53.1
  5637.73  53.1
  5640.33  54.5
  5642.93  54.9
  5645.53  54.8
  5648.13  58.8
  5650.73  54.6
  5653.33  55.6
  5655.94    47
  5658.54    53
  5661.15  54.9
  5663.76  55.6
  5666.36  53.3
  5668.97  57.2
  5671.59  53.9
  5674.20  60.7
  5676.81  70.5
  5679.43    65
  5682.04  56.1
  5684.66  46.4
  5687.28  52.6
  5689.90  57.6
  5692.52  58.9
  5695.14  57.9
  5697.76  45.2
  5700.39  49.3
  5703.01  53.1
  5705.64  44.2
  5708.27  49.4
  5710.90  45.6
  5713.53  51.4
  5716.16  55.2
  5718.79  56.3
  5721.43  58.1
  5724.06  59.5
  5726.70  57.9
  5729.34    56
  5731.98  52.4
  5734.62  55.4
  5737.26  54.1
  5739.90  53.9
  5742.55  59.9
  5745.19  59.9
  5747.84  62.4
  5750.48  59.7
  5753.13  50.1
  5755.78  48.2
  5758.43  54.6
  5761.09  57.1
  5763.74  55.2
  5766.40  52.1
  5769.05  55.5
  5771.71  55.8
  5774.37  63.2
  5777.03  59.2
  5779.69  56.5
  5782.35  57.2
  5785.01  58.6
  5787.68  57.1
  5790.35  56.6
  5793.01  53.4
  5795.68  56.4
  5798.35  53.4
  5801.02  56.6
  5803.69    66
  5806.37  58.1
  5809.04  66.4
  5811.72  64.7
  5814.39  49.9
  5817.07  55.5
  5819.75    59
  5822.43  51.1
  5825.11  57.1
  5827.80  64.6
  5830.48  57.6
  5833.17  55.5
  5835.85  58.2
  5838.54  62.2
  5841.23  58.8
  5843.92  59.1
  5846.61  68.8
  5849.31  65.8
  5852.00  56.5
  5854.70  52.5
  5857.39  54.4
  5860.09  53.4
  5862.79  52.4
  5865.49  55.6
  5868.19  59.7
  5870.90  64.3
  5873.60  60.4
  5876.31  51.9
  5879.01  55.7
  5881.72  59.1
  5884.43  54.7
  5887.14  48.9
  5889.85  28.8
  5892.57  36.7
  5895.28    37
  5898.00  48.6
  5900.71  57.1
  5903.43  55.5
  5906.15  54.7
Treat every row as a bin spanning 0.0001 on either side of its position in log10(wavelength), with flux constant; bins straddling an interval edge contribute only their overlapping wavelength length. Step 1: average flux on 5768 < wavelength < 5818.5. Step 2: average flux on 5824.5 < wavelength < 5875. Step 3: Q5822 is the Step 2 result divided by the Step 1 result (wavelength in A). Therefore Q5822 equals 1.0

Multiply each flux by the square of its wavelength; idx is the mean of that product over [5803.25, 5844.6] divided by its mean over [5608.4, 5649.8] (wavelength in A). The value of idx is 1.1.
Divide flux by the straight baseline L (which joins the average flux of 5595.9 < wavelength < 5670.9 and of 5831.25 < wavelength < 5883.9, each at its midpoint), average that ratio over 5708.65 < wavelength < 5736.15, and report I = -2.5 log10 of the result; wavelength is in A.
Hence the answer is 0.03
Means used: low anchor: 55.2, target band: 54.6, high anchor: 58.1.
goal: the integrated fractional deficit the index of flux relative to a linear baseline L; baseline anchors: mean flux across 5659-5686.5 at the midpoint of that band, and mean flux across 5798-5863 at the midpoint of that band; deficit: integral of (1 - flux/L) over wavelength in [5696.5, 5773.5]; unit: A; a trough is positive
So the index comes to 4.7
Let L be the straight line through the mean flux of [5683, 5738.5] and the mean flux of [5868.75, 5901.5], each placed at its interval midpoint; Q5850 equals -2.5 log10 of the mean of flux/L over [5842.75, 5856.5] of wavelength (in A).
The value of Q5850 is -0.18 mag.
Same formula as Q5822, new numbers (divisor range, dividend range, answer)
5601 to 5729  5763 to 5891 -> 1.04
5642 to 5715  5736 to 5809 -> 1.05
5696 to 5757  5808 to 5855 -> 1.10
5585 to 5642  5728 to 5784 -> 1.01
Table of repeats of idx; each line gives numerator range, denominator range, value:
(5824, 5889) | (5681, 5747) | 1.12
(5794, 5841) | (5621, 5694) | 1.10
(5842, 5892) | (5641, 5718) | 1.09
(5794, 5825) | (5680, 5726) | 1.13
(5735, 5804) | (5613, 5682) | 1.05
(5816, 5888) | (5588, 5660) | 1.13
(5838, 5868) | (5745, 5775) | 1.07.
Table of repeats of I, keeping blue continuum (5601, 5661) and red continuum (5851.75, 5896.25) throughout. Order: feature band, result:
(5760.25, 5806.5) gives -0.08 mag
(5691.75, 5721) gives 0.05 mag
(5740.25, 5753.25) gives -0.10 mag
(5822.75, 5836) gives -0.11 mag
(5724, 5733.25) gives -0.04 mag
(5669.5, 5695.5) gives -0.07 mag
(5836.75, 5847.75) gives -0.18 mag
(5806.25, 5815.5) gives -0.15 mag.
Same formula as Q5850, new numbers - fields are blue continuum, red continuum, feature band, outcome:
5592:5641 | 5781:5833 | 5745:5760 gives 0.033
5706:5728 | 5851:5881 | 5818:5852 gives -0.075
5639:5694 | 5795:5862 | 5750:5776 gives 0.047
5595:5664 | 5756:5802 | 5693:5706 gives 0.097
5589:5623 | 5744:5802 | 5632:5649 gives 0.028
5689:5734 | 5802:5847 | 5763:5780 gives -0.005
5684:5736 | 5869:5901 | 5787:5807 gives -0.109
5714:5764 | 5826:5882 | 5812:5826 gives 0.047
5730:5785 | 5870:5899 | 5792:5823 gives -0.083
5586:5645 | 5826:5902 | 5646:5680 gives -0.024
